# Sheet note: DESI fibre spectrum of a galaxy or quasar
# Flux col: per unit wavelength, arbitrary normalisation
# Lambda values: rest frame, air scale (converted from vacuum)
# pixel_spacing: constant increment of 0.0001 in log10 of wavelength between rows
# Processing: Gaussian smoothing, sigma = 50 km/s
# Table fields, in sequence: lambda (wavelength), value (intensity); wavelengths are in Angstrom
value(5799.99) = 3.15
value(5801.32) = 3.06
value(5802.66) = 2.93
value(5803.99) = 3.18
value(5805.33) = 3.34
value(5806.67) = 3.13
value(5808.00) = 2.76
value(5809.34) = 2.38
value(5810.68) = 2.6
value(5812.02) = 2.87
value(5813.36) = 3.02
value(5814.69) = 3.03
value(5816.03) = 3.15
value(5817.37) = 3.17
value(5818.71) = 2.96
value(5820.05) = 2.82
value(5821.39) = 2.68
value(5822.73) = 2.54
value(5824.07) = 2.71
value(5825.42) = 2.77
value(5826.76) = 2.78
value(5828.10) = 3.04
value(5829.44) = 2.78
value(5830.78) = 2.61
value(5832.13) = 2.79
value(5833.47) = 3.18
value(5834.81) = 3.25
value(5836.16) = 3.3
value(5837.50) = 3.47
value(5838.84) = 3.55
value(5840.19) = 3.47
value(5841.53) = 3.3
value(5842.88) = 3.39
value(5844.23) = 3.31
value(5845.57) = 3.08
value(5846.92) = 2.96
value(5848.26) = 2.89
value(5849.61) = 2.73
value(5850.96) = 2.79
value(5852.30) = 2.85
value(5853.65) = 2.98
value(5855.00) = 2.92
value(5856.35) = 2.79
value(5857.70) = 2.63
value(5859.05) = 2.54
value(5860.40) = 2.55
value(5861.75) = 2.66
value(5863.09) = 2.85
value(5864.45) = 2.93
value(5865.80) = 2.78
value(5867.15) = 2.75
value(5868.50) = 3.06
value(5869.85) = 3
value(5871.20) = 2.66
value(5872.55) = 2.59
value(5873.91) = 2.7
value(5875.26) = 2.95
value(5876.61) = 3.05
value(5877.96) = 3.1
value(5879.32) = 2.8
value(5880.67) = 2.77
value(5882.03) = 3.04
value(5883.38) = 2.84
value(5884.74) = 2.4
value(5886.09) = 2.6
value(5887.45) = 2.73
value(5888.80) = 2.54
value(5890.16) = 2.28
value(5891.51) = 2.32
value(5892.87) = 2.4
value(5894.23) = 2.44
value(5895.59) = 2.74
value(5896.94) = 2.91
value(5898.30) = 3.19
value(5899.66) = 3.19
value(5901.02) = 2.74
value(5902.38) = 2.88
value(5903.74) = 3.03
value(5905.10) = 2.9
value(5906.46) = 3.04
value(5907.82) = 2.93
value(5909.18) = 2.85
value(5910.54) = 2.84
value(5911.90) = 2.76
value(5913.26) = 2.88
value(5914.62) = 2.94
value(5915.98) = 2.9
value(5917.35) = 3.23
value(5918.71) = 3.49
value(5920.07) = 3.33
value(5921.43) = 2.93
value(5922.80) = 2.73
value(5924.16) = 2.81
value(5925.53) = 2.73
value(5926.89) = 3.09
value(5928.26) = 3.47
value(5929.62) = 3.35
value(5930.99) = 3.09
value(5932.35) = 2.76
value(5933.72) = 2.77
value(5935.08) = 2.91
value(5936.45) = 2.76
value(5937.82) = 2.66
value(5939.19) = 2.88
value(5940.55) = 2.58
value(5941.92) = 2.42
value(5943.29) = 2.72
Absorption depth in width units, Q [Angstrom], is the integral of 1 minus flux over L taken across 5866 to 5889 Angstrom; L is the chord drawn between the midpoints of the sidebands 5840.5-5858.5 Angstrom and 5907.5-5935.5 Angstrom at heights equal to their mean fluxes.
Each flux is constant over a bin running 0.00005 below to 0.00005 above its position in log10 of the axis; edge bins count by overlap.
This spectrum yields 1.4 Angstrom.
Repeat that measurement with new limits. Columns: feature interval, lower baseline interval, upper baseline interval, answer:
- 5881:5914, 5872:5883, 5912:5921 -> 2.5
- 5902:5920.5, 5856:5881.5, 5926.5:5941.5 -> -0.7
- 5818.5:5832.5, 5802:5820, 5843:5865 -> 0.8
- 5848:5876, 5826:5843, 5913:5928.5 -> 2.8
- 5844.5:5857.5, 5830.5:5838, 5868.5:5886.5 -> 0.5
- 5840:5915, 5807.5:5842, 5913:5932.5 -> 4.3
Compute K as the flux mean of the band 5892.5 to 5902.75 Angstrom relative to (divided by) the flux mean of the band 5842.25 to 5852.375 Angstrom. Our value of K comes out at 0.9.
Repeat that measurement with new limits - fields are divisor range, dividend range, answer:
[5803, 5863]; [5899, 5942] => 1.00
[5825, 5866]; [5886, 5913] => 0.93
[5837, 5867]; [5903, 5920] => 1.01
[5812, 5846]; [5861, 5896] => 0.90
